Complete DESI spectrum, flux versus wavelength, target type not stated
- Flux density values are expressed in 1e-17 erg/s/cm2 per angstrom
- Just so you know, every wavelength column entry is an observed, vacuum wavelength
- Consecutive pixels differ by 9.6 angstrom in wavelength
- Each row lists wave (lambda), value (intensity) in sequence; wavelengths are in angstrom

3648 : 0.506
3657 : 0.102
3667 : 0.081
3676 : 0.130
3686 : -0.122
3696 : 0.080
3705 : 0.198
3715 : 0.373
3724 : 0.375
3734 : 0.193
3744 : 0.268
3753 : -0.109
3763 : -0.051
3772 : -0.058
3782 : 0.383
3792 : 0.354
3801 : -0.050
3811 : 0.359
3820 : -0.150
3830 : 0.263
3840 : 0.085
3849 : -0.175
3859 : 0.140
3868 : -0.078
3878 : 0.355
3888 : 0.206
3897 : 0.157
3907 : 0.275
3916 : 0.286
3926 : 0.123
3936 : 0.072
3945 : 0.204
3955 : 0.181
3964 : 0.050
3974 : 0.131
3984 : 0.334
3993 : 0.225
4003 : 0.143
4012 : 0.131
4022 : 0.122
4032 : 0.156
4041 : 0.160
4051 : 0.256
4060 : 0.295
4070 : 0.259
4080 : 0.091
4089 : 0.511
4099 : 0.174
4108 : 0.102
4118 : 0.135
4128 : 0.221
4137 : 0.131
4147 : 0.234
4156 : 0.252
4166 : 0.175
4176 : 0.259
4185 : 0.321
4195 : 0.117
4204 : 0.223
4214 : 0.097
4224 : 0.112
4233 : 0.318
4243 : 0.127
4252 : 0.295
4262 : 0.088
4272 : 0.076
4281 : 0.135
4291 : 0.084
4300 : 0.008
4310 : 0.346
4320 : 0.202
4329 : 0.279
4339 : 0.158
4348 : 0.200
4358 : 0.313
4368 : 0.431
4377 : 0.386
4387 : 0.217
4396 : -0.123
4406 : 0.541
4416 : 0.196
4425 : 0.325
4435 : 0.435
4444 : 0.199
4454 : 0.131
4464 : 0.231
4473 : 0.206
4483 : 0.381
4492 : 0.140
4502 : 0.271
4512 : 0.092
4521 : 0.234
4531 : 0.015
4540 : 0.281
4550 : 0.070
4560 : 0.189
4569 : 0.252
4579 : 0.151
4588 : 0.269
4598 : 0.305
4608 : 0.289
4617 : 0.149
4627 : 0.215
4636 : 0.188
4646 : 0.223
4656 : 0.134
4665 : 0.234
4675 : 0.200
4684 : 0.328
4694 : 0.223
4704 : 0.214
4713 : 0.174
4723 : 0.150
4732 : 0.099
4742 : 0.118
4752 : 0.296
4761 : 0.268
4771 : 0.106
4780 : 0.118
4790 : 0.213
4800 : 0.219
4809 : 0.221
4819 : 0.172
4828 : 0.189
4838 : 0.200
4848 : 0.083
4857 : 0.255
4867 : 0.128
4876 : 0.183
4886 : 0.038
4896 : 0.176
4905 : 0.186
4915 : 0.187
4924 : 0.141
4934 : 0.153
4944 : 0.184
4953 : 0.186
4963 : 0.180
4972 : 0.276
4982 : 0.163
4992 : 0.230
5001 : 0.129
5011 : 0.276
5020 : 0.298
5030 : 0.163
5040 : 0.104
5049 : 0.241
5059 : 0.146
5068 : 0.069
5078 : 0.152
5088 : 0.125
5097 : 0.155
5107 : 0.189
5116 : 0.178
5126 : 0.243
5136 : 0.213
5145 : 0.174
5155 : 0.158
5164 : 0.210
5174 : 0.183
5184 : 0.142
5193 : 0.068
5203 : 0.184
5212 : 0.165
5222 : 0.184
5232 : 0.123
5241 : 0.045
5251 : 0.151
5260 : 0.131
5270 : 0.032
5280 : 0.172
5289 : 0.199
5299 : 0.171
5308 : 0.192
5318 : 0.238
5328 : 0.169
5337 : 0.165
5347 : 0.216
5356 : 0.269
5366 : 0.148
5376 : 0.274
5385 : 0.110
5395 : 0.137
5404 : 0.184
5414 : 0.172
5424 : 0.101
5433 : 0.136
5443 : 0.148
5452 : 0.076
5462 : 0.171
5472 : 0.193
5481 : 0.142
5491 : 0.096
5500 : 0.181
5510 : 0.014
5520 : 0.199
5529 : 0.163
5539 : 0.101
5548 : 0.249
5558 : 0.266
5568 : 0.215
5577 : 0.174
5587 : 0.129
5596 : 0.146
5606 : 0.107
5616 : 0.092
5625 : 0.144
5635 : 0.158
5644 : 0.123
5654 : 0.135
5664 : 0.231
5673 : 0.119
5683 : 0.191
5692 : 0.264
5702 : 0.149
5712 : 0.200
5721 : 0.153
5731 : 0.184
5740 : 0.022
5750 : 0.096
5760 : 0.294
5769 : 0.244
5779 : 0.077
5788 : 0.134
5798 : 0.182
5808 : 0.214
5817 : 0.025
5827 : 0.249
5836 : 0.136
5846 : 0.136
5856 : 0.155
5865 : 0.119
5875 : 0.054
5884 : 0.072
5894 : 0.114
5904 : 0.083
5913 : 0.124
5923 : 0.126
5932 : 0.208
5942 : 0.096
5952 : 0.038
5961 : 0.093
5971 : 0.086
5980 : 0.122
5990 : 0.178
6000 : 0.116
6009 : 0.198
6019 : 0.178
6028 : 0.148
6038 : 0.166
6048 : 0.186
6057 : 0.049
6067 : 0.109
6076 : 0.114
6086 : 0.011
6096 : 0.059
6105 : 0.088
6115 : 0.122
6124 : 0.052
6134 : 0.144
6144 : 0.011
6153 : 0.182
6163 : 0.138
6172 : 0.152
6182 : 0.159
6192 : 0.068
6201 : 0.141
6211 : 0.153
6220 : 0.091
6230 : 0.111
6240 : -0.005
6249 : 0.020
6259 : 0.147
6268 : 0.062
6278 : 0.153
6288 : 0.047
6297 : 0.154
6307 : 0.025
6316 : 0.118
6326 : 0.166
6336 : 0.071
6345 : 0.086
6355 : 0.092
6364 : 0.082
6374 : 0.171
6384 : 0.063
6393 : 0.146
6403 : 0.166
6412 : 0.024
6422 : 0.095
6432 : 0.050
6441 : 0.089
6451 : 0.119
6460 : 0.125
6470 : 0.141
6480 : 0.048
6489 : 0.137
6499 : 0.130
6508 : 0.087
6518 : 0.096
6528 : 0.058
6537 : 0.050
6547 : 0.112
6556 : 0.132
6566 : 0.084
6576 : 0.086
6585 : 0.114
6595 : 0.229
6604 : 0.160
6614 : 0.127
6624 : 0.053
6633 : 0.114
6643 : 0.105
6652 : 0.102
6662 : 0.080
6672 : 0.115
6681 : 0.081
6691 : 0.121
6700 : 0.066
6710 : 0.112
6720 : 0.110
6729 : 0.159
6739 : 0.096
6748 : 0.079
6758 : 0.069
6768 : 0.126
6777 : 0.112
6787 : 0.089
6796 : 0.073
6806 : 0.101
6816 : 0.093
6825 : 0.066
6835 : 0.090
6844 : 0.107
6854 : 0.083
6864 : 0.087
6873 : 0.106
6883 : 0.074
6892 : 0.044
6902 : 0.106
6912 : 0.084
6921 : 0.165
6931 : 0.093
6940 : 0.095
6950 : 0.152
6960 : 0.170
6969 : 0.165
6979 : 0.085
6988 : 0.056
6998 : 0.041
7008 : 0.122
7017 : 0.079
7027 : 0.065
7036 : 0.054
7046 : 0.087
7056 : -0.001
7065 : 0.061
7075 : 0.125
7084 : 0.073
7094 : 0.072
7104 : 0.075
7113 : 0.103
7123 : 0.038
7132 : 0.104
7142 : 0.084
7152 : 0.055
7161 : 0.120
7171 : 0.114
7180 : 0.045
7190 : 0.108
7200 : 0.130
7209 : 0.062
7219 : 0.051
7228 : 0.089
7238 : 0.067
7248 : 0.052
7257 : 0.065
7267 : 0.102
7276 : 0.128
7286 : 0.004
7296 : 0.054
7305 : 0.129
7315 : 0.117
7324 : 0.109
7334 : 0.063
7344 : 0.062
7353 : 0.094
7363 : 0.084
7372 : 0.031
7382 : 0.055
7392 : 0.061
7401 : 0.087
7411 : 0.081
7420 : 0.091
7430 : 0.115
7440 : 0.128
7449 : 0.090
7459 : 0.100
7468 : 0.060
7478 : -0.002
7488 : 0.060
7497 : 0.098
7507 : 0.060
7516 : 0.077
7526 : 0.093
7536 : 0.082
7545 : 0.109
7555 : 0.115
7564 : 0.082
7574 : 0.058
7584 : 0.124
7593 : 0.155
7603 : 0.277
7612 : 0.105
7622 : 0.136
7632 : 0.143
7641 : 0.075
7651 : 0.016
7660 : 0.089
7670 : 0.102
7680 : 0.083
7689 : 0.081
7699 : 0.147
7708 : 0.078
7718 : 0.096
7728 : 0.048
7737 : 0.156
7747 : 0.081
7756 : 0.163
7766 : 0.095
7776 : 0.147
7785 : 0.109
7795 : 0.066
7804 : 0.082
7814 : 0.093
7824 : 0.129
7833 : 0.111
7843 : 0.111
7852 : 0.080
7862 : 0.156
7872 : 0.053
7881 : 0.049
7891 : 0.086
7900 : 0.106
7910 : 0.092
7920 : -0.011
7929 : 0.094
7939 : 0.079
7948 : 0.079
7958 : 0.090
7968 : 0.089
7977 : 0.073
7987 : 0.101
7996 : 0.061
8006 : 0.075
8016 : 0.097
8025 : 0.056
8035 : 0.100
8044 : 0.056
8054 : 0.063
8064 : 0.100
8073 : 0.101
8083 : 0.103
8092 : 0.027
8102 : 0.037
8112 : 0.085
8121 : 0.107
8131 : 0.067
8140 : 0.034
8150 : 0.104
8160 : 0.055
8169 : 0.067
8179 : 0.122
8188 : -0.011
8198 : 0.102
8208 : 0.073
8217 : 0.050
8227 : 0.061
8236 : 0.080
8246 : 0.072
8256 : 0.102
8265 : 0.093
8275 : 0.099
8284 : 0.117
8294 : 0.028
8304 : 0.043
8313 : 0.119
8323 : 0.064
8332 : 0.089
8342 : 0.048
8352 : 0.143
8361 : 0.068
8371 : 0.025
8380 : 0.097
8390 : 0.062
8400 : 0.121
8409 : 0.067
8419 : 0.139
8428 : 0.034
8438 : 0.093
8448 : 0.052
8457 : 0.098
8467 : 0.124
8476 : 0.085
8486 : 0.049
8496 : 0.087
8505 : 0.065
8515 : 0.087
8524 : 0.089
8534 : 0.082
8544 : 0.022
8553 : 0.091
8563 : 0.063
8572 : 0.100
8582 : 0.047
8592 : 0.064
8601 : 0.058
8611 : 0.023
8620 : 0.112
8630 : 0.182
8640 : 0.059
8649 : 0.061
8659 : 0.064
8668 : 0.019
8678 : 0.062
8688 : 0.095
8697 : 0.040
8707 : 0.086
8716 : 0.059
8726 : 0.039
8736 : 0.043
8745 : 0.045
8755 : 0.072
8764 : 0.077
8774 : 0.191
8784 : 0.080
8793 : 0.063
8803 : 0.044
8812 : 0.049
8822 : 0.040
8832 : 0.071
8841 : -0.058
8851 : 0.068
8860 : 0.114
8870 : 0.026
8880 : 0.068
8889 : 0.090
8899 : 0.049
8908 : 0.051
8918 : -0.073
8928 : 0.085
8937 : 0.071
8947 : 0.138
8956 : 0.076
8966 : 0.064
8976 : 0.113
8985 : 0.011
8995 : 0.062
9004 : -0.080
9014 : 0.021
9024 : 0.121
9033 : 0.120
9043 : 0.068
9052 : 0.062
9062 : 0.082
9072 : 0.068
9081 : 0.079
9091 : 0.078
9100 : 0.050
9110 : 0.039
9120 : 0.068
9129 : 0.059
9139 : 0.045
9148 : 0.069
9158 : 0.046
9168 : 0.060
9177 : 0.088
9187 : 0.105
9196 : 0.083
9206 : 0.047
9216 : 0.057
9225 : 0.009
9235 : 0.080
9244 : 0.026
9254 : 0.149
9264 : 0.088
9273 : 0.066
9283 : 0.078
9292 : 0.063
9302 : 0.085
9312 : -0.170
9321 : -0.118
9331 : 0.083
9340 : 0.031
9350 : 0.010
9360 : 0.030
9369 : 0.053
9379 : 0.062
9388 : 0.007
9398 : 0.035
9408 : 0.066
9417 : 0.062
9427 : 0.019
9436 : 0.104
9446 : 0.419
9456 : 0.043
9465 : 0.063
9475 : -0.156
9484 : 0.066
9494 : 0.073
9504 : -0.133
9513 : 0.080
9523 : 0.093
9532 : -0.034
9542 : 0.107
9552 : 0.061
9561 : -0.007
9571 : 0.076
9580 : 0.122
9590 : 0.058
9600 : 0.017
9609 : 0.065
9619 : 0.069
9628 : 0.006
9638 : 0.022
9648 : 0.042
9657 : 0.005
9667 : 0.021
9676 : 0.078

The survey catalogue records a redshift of 0.551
